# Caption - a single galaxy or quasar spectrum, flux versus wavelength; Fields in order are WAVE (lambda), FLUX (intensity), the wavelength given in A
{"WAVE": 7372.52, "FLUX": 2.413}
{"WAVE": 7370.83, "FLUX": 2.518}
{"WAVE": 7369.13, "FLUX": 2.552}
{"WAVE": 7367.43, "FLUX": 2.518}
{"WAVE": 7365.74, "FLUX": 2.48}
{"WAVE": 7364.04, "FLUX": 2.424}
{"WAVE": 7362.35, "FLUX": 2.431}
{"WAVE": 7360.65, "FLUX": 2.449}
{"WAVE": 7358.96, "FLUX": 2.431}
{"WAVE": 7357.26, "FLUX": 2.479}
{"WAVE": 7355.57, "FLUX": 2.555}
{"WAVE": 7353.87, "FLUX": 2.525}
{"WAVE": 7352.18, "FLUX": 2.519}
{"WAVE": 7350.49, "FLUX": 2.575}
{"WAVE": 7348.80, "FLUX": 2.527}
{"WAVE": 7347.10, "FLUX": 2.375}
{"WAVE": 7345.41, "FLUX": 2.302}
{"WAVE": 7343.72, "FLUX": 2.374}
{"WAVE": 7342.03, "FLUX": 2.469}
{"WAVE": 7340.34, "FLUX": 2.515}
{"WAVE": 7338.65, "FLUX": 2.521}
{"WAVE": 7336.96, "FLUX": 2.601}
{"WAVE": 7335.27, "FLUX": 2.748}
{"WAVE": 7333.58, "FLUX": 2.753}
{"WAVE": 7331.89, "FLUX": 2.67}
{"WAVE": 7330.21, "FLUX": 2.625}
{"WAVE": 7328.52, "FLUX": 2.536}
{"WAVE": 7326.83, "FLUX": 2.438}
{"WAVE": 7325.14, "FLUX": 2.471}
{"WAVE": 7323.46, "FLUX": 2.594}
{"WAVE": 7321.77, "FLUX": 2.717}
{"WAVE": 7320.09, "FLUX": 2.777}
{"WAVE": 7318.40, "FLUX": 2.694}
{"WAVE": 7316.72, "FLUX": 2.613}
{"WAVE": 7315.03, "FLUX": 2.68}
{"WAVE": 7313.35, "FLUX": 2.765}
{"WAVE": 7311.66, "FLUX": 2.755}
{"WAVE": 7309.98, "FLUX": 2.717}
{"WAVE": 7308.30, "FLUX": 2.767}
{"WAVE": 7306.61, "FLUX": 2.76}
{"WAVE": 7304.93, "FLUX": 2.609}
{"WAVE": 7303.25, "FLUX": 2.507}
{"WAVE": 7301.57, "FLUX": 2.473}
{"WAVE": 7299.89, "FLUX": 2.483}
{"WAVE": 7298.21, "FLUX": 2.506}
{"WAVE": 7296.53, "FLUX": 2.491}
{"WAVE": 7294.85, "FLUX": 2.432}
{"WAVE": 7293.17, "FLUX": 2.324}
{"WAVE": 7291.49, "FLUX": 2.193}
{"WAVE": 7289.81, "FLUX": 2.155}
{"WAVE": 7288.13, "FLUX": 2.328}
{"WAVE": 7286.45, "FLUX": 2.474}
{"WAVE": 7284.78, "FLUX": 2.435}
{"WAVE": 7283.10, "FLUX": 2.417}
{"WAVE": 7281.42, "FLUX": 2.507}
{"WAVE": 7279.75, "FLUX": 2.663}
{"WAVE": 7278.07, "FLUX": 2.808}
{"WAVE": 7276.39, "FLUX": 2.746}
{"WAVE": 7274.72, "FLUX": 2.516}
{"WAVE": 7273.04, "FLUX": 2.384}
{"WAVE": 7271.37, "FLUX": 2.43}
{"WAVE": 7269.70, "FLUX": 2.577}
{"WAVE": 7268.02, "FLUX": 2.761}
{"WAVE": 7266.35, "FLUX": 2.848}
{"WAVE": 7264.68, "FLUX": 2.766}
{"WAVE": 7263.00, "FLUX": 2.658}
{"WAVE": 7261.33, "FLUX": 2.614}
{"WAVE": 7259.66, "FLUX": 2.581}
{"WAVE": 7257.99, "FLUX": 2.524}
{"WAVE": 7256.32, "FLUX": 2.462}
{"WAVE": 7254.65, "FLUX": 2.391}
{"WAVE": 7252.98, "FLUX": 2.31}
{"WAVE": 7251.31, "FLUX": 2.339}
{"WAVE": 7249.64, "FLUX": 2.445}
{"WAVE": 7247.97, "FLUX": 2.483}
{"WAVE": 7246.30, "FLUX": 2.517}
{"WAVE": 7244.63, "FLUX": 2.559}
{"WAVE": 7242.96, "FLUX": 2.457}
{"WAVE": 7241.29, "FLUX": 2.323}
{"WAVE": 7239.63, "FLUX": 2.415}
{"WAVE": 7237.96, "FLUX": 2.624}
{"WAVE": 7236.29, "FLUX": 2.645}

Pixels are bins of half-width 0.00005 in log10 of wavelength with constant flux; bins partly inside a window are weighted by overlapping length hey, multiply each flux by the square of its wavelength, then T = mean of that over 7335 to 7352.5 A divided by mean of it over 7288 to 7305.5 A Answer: 1.05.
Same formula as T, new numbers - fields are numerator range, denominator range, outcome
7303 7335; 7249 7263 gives 1.09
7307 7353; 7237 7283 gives 1.04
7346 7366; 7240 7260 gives 1.04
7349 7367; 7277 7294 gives 1.04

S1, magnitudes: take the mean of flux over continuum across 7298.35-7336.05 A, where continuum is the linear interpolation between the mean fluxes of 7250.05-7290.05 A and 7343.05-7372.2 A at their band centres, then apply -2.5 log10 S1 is -0.06 mag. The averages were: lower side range 2.53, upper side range 2.47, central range 2.64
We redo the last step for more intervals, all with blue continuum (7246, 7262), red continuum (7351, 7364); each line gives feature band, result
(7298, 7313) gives -0.066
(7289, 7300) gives 0.049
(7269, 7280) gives -0.051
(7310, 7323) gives -0.098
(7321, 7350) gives -0.028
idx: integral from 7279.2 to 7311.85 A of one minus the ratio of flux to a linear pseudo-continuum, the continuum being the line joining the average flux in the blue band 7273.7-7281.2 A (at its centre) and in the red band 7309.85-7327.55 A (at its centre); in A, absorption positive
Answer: 2.0 A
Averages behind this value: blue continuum 2.66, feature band 2.49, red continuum 2.66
